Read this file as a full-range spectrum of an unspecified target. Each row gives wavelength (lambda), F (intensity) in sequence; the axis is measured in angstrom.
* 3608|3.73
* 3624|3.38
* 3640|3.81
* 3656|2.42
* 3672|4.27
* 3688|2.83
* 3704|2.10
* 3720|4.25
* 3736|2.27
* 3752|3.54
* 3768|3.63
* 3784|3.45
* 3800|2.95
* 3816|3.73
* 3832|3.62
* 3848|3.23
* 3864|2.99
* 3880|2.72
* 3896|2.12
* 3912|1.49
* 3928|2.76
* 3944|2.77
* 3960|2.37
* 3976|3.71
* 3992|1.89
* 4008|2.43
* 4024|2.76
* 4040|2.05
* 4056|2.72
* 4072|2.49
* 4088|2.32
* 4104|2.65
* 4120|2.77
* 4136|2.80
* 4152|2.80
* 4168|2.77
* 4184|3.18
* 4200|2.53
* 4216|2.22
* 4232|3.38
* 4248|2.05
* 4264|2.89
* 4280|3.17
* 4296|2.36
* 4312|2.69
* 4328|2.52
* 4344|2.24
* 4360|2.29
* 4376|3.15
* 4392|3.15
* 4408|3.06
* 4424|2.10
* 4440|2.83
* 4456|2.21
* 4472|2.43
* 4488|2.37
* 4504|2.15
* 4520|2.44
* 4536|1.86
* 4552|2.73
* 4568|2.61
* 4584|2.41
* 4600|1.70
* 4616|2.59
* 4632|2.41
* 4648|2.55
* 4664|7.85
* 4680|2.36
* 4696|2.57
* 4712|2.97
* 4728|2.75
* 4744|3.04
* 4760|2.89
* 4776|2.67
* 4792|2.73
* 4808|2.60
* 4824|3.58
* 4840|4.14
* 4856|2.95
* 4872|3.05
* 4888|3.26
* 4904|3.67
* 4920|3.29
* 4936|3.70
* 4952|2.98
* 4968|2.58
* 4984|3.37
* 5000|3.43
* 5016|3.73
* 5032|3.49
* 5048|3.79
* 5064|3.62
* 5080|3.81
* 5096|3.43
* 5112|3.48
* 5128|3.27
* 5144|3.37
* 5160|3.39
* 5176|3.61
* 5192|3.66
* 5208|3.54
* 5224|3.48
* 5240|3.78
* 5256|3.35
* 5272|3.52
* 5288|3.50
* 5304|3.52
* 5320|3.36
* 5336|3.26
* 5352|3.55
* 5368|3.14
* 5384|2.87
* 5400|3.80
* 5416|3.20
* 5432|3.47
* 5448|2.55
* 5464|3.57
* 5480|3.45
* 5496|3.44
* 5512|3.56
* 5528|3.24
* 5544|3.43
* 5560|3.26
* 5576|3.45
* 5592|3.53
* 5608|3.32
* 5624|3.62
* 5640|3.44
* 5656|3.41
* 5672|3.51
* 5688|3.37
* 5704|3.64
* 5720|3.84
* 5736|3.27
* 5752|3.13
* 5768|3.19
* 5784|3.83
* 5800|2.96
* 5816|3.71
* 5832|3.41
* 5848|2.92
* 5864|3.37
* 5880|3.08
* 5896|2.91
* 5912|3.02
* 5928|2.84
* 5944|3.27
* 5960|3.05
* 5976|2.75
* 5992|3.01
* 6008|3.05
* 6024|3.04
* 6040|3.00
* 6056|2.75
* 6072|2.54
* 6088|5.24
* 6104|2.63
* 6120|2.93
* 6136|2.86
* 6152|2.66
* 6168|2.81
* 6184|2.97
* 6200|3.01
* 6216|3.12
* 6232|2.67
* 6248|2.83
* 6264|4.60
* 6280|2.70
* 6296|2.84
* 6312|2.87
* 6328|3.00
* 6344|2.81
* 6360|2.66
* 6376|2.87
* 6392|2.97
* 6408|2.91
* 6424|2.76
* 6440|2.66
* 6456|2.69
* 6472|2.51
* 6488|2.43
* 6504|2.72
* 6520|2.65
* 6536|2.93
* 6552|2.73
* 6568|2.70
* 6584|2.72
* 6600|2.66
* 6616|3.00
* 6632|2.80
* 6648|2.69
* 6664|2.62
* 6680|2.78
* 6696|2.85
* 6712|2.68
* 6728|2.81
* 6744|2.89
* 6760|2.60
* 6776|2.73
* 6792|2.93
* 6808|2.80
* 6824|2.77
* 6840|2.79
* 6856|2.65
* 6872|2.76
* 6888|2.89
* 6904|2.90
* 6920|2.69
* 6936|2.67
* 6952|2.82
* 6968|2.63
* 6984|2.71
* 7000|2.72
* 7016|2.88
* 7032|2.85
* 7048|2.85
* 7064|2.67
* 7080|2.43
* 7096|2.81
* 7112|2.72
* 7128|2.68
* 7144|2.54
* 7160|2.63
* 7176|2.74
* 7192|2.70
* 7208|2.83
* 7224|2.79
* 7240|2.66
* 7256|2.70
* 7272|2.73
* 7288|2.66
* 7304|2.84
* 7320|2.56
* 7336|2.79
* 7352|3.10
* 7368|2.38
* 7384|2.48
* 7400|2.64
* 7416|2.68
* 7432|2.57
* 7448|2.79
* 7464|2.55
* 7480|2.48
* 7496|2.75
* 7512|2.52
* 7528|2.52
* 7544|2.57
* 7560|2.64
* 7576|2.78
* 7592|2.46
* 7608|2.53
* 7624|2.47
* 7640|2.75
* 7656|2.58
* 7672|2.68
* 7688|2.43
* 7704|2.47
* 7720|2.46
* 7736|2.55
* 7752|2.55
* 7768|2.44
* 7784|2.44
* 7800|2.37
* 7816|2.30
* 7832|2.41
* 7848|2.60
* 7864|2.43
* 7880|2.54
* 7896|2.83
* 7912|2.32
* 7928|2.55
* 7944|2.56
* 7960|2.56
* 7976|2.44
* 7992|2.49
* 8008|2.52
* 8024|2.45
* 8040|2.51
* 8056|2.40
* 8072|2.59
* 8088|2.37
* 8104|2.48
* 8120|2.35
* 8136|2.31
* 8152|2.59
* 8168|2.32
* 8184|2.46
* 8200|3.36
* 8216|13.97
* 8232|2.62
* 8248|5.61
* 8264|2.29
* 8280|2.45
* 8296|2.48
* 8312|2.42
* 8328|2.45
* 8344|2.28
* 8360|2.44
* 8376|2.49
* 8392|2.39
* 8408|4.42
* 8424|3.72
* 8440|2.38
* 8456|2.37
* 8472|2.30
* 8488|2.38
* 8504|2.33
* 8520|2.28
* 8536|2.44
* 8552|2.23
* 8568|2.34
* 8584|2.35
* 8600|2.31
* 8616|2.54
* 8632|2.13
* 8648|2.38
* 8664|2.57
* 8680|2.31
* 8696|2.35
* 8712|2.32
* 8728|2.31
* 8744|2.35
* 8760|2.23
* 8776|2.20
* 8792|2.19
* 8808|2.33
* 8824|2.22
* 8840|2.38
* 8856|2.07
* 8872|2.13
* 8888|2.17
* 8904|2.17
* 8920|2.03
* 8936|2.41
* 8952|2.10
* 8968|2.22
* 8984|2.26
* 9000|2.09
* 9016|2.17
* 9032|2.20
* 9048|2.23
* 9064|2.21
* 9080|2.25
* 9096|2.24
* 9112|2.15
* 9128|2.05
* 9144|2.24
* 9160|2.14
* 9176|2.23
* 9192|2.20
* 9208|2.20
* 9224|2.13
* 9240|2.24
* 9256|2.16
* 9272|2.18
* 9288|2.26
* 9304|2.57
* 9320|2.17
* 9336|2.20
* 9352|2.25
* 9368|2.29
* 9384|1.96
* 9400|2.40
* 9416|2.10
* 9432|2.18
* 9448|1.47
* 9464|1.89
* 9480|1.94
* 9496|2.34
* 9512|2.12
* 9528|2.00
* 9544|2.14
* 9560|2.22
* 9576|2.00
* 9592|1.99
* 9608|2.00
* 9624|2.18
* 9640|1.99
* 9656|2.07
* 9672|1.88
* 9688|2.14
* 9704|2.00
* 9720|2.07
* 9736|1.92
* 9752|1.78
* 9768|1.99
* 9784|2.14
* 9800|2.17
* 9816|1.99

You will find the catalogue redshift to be 0.252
